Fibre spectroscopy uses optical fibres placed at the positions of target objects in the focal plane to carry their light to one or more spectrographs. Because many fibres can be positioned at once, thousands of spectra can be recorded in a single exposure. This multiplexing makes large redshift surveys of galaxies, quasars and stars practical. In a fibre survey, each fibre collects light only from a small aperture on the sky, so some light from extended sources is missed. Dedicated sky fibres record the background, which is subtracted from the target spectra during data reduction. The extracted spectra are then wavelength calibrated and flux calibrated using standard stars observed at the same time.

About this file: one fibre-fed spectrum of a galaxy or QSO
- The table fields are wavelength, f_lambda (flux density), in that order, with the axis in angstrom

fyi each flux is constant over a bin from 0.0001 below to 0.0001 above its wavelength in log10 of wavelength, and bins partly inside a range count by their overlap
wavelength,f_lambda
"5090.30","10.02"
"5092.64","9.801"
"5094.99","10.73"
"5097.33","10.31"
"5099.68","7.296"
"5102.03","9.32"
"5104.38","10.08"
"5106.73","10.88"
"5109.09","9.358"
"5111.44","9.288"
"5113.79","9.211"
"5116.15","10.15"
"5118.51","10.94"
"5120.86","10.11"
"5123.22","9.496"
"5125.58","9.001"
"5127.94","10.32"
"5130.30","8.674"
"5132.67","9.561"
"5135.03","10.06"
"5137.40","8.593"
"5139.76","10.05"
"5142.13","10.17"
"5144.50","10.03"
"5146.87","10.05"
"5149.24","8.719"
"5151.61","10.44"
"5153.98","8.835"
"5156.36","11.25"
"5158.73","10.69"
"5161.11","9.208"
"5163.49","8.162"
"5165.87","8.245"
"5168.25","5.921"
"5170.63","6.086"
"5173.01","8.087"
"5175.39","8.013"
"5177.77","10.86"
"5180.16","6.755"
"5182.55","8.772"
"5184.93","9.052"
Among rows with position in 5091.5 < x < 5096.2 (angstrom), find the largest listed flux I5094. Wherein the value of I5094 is 10.73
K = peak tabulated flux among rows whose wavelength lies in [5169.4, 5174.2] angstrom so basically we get 8.087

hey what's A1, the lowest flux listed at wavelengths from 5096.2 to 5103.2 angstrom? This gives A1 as 7.296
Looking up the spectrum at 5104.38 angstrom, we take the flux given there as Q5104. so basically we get 10.08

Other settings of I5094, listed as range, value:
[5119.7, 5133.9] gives 10.32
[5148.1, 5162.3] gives 11.25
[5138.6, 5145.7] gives 10.17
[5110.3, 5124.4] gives 10.94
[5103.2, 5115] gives 10.88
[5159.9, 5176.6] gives 9.208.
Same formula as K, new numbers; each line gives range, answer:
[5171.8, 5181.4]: 10.86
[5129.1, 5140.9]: 10.06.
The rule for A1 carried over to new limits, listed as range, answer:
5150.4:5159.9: 8.835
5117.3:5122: 10.11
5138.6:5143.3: 10.05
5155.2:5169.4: 5.921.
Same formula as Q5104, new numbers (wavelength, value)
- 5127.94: 10.32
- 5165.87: 8.245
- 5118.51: 10.94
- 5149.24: 8.719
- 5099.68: 7.296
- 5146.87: 10.05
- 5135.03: 10.06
